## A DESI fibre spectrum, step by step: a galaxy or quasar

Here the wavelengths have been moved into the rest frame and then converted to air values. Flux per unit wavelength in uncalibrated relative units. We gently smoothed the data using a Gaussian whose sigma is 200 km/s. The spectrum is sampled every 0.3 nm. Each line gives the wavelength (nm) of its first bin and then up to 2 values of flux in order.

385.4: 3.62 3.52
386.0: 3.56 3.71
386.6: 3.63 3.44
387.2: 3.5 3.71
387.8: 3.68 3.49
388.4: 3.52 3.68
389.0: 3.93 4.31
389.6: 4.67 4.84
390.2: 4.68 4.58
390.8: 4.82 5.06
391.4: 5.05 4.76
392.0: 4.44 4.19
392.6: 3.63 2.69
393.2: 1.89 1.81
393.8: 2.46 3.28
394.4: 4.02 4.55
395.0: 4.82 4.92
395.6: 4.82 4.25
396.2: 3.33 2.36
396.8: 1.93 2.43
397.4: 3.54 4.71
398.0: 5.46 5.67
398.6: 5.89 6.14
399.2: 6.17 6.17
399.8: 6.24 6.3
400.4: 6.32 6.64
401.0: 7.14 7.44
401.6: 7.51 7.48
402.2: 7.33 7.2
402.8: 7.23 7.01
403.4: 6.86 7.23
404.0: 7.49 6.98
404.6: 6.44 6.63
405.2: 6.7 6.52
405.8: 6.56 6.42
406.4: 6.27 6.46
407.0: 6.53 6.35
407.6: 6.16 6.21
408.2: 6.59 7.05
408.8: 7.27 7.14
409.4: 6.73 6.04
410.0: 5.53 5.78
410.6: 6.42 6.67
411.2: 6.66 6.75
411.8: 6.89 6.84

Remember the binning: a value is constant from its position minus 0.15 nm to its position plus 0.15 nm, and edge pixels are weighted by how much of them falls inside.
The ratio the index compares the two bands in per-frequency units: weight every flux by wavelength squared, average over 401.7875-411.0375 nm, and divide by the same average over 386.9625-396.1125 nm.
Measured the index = 1.80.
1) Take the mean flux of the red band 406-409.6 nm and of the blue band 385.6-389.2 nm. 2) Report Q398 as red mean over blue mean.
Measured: 1.82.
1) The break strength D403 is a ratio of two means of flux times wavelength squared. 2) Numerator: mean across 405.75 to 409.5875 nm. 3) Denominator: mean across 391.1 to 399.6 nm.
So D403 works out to 1.7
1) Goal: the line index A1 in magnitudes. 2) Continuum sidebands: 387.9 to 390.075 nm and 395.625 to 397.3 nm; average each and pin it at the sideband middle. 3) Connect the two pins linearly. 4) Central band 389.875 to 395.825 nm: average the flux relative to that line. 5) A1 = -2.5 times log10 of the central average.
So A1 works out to -0.15 mag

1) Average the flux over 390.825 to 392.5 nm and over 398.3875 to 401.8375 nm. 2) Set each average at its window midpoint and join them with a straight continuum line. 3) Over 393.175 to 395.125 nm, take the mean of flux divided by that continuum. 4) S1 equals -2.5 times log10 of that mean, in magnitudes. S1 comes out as 0.50 mag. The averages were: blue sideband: 4.68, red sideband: 6.55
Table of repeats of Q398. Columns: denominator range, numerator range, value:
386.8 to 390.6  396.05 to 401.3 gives 1.29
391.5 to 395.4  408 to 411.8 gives 1.80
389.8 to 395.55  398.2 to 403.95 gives 1.68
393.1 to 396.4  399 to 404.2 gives 1.89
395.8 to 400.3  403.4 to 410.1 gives 1.40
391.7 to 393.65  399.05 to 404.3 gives 2.14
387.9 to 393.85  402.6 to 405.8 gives 1.75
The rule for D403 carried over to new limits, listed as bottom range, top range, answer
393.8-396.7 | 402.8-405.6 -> 1.84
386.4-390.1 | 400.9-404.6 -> 2.00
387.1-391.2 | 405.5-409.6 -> 1.73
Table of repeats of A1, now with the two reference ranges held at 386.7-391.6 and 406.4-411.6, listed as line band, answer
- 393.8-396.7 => 0.239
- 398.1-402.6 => -0.204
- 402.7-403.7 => -0.210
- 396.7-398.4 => 0.289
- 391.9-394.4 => 0.444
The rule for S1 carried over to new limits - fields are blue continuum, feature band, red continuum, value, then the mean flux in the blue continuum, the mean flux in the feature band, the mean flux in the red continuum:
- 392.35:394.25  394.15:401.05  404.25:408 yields -0.22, 2.71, 4.89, 6.47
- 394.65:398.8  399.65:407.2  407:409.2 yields -0.22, 4.21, 6.83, 6.66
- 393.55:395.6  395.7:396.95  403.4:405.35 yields 0.41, 3.96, 3.04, 6.91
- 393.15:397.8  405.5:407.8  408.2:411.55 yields -0.10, 3.46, 6.4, 6.54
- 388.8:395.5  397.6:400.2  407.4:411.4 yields -0.17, 4.07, 5.87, 6.48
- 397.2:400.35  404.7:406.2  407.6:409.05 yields -0.03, 5.6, 6.57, 6.74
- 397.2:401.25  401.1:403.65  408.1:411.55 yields -0.19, 5.87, 7.25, 6.55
